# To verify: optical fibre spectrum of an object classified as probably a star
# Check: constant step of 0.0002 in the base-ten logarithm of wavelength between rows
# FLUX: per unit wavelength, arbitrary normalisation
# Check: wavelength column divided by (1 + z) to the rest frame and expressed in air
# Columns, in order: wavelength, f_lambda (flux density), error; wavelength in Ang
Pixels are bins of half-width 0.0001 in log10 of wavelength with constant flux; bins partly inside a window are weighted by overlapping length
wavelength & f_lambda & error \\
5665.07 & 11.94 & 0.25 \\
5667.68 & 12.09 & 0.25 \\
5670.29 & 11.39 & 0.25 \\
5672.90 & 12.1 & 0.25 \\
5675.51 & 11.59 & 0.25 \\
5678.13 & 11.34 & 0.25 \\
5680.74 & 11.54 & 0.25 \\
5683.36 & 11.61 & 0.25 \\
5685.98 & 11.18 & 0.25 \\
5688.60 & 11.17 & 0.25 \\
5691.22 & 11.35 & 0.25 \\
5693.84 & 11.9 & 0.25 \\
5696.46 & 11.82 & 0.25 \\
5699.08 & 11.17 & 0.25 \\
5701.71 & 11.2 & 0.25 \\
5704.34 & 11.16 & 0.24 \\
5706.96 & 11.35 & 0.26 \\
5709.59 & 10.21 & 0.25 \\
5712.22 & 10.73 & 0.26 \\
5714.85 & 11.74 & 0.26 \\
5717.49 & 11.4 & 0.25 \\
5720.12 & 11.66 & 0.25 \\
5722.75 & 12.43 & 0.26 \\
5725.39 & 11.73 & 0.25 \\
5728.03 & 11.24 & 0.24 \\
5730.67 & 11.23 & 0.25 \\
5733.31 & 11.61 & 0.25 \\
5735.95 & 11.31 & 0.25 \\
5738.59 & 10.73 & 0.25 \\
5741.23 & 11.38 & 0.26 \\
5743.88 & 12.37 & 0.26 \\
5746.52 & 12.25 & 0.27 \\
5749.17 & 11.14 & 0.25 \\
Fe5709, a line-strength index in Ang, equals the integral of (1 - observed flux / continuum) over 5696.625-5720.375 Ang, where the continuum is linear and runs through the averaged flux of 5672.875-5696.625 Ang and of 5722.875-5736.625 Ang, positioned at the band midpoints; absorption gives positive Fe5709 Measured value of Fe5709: 0.67 Ang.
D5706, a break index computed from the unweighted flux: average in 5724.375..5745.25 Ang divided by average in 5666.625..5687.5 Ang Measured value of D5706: 0.99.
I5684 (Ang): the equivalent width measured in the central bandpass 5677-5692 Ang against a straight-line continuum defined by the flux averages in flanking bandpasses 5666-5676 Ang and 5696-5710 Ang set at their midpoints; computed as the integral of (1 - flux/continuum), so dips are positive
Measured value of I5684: 0.2 Ang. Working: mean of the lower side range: 11.8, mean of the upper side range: 11.2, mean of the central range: 11.4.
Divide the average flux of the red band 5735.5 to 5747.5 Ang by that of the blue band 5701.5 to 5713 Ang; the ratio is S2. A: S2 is 1.06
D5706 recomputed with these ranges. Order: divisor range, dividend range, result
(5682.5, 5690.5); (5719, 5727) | 1.05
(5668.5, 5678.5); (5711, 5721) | 0.98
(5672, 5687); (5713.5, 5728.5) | 1.01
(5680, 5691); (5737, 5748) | 1.03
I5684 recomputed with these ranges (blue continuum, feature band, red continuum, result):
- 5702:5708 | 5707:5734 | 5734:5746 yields -0.05 Ang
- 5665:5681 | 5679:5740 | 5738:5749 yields 1.73 Ang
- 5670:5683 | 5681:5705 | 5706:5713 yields -0.51 Ang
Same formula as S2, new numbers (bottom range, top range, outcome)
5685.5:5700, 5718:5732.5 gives 1.02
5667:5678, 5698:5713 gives 0.94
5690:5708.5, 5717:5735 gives 1.02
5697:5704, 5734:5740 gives 0.99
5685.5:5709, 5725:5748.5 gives 1.02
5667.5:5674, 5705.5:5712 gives 0.91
